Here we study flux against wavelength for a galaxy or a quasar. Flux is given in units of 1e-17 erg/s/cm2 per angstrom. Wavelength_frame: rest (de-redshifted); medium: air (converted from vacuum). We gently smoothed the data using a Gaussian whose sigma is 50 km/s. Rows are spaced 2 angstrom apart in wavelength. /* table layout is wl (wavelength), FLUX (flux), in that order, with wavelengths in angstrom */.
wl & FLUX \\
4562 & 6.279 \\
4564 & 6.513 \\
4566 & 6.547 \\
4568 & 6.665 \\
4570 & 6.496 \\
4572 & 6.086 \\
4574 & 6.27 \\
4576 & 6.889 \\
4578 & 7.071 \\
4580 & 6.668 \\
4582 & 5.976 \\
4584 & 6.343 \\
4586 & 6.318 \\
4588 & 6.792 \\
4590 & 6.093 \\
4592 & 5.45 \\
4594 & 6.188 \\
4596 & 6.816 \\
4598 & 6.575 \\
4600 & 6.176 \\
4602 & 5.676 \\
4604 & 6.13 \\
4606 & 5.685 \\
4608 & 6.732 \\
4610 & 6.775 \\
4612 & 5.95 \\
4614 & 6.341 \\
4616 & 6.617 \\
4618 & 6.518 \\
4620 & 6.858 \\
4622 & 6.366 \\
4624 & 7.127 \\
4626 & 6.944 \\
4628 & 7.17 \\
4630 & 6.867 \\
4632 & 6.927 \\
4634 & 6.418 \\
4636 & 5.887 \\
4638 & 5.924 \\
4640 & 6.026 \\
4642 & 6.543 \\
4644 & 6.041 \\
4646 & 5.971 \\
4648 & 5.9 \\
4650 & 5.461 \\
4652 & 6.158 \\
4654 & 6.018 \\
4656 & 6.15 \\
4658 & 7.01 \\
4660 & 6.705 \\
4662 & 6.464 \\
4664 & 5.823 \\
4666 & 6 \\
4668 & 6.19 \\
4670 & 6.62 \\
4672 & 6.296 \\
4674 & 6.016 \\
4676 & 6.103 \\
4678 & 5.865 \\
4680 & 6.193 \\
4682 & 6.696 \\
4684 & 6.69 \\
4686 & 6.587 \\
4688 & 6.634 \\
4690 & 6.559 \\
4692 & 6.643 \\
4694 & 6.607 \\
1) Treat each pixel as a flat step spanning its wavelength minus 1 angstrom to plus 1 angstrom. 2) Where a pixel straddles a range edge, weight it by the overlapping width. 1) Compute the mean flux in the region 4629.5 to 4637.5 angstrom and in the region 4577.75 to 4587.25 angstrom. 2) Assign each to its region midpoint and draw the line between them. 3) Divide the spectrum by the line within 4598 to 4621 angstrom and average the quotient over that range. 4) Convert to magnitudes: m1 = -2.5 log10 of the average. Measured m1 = 0.021 mag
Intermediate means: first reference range 6.44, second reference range 6.47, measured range 6.33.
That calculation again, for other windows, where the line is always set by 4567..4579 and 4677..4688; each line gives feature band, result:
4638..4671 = 0.05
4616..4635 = -0.05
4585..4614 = 0.05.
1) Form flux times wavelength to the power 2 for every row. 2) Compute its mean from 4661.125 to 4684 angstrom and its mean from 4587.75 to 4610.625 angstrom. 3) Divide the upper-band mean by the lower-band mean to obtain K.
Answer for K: 1.03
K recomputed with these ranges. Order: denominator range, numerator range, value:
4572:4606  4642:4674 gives 1.01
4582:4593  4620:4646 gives 1.07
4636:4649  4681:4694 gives 1.12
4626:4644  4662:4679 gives 0.96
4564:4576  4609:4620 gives 1.02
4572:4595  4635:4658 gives 0.98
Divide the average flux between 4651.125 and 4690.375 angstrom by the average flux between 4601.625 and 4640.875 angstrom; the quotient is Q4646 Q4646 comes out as 0.98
